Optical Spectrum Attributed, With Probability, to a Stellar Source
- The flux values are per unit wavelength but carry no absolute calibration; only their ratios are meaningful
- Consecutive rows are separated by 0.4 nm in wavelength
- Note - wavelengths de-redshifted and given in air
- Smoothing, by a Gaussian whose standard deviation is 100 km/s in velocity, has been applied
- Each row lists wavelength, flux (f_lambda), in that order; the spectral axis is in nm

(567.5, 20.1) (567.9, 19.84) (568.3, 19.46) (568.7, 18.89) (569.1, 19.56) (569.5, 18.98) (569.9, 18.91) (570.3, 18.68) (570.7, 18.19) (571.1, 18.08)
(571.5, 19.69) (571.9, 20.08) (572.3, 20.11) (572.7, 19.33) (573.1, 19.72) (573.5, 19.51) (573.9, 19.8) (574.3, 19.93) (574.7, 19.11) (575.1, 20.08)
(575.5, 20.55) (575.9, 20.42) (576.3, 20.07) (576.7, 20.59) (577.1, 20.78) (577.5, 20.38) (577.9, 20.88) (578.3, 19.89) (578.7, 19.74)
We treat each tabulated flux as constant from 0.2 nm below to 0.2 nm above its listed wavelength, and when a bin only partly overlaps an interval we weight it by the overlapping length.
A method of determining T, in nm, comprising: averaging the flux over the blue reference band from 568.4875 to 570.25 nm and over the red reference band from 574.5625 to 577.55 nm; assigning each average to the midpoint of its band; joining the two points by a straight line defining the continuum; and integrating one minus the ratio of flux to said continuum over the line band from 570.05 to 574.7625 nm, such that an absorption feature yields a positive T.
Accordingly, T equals 0.06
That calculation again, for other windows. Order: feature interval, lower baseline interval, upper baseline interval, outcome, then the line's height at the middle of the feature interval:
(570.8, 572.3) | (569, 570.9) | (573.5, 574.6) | -0.01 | 19.2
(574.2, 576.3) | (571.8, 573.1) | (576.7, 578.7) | 0.01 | 20.1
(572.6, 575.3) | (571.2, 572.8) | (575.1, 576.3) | 0.05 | 20.1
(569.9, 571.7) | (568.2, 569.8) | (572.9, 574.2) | 0.07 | 19.4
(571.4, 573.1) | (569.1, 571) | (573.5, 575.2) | -0.05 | 19.2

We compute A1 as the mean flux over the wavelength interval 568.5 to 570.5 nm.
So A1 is 19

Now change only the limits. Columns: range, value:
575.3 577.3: 20.5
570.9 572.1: 19.3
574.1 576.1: 20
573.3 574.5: 19.7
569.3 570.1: 18.9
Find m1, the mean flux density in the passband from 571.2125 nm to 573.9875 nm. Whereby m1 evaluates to 19.7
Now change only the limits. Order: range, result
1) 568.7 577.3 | 19.6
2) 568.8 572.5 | 19.1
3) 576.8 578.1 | 20.7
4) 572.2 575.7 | 19.8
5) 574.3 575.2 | 19.6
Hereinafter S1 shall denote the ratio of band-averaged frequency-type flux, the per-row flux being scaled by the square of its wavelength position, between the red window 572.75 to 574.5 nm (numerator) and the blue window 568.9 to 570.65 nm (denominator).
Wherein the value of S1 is 1.05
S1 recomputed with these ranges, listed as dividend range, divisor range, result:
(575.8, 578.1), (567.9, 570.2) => 1.10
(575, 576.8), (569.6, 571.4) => 1.12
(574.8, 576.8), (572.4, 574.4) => 1.04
